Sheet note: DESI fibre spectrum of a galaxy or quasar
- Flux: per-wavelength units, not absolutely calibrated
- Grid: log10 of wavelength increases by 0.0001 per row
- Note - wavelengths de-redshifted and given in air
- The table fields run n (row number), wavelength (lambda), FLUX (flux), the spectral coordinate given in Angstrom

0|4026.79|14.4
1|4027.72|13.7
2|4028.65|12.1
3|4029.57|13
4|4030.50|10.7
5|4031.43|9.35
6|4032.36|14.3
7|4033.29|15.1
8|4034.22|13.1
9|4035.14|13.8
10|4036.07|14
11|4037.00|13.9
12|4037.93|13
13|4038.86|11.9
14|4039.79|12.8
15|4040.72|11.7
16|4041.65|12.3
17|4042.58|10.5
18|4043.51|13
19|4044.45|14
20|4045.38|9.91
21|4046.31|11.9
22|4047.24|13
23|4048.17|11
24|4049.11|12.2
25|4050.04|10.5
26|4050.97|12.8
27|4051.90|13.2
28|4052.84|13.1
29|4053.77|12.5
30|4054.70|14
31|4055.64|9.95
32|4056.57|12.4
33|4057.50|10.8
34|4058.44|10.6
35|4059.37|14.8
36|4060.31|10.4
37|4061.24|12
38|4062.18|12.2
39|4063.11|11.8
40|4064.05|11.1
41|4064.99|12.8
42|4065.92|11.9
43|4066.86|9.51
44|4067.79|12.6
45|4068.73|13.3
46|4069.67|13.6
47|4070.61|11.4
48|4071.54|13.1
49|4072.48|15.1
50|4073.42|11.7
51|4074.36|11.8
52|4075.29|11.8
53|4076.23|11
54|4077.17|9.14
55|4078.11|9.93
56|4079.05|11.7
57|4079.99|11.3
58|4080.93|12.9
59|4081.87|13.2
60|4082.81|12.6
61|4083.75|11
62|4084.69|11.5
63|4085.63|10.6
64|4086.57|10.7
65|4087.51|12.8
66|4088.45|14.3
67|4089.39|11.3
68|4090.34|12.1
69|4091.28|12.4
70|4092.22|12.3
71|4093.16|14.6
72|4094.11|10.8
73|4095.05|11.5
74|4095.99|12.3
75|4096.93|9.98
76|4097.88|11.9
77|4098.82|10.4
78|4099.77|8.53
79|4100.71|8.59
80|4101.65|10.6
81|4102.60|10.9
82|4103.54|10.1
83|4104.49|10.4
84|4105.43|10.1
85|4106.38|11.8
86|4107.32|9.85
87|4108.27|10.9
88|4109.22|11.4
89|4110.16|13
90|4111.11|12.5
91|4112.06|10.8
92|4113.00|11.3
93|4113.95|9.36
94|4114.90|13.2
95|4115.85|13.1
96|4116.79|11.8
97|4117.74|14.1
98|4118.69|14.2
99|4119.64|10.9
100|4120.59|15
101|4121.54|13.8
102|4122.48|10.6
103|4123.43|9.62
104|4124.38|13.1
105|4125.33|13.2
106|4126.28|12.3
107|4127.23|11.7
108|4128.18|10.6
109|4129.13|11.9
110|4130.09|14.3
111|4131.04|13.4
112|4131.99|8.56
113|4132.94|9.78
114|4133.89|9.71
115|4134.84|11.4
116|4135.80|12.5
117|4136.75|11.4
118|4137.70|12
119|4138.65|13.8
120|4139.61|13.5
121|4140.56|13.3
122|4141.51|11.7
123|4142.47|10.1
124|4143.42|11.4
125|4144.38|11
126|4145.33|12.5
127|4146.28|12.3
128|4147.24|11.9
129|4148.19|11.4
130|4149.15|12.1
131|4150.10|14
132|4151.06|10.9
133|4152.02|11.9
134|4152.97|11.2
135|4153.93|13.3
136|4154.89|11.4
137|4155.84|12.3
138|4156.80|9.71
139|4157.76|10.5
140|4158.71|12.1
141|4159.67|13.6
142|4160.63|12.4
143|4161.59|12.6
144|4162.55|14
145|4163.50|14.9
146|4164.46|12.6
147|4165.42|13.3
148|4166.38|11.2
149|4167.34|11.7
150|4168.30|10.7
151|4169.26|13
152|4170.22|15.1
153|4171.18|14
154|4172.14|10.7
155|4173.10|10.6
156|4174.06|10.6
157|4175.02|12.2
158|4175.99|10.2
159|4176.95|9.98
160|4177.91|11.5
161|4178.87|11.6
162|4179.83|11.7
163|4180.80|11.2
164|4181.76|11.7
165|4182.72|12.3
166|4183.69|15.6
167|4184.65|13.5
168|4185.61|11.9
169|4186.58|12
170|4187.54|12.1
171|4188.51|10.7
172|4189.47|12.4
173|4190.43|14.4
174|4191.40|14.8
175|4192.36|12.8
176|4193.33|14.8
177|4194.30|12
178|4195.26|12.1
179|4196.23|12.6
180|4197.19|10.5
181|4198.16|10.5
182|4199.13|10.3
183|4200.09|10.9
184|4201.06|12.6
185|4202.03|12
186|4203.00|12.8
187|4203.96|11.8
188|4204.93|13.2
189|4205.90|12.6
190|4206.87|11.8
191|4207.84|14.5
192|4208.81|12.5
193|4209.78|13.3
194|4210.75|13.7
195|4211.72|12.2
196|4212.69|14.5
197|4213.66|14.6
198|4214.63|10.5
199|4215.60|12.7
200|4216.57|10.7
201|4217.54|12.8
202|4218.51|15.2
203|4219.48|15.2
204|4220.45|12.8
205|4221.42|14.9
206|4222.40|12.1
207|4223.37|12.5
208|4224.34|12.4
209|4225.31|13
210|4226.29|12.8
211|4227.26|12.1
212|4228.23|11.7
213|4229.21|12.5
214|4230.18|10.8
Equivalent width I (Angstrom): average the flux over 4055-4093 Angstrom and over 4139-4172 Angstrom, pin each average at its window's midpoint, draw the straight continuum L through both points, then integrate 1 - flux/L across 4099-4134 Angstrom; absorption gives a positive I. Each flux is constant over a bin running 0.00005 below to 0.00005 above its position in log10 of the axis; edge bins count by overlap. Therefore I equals 1.8 Angstrom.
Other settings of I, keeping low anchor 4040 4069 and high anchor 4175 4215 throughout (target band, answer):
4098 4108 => 1.6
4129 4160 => 1.0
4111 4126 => -0.2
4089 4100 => 0.5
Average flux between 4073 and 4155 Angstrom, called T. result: 11.7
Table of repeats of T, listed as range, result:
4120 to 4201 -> 12.1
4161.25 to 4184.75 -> 12.2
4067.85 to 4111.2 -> 11.6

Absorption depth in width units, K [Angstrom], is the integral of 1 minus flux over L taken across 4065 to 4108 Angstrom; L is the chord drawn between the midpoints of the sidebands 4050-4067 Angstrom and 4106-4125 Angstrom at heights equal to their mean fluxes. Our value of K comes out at 1.7 Angstrom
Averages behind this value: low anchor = 12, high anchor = 12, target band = 11.5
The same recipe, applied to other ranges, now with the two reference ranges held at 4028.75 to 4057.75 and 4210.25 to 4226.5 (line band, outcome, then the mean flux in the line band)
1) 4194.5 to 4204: 1.03 Angstrom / 11.6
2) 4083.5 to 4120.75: 3.19 Angstrom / 11.5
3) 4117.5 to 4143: 1.34 Angstrom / 12.1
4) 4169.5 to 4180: 1.01 Angstrom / 11.7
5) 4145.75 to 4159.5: 1.07 Angstrom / 11.8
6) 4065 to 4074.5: 0.04 Angstrom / 12.4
